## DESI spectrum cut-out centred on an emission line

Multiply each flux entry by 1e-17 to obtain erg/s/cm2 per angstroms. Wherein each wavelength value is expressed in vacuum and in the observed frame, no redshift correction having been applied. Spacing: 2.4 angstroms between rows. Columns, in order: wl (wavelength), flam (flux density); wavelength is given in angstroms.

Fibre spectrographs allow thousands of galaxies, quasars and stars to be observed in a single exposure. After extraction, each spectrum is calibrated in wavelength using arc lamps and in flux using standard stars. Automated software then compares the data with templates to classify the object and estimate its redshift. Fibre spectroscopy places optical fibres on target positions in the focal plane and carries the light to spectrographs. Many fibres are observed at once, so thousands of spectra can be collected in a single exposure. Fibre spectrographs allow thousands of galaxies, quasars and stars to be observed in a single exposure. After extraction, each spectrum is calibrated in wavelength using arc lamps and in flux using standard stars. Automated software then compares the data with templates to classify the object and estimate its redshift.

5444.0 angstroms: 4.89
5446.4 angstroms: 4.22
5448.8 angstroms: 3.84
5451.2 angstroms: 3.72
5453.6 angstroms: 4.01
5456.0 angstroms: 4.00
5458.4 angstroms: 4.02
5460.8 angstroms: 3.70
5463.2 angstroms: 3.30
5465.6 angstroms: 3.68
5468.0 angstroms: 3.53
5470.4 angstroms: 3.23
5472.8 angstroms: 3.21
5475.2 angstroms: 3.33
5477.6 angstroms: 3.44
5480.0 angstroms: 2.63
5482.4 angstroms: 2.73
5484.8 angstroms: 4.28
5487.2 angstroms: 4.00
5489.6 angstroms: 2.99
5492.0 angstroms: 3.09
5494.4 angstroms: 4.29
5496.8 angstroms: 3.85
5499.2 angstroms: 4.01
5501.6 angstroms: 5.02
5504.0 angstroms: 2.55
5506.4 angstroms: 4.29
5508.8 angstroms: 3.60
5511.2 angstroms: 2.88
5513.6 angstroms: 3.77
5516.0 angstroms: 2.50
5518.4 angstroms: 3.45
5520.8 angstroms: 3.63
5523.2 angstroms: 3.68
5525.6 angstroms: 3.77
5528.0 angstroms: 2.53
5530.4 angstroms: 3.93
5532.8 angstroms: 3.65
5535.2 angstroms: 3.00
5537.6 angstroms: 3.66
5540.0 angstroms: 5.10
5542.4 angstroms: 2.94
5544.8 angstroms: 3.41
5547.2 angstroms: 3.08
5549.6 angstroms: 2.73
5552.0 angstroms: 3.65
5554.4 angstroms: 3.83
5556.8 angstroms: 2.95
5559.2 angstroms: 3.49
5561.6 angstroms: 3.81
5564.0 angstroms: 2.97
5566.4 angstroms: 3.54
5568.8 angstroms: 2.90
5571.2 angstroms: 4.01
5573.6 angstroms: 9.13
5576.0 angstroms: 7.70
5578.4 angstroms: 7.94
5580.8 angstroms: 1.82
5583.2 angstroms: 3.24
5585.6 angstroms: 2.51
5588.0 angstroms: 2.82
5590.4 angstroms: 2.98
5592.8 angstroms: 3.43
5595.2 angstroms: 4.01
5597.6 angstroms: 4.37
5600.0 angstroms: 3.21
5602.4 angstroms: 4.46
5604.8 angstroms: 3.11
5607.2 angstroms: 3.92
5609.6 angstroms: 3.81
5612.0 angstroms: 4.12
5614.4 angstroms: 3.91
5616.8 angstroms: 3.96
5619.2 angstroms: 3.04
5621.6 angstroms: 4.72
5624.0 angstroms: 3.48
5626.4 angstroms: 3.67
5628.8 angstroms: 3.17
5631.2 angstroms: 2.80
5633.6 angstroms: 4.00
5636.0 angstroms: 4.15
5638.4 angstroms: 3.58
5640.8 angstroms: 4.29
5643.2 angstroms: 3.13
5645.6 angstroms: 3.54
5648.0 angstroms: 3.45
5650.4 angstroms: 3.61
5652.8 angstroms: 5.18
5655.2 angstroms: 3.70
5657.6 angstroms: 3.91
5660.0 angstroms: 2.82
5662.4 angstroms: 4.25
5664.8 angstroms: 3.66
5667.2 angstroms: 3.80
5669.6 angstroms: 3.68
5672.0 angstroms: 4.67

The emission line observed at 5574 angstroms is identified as H-beta 4861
